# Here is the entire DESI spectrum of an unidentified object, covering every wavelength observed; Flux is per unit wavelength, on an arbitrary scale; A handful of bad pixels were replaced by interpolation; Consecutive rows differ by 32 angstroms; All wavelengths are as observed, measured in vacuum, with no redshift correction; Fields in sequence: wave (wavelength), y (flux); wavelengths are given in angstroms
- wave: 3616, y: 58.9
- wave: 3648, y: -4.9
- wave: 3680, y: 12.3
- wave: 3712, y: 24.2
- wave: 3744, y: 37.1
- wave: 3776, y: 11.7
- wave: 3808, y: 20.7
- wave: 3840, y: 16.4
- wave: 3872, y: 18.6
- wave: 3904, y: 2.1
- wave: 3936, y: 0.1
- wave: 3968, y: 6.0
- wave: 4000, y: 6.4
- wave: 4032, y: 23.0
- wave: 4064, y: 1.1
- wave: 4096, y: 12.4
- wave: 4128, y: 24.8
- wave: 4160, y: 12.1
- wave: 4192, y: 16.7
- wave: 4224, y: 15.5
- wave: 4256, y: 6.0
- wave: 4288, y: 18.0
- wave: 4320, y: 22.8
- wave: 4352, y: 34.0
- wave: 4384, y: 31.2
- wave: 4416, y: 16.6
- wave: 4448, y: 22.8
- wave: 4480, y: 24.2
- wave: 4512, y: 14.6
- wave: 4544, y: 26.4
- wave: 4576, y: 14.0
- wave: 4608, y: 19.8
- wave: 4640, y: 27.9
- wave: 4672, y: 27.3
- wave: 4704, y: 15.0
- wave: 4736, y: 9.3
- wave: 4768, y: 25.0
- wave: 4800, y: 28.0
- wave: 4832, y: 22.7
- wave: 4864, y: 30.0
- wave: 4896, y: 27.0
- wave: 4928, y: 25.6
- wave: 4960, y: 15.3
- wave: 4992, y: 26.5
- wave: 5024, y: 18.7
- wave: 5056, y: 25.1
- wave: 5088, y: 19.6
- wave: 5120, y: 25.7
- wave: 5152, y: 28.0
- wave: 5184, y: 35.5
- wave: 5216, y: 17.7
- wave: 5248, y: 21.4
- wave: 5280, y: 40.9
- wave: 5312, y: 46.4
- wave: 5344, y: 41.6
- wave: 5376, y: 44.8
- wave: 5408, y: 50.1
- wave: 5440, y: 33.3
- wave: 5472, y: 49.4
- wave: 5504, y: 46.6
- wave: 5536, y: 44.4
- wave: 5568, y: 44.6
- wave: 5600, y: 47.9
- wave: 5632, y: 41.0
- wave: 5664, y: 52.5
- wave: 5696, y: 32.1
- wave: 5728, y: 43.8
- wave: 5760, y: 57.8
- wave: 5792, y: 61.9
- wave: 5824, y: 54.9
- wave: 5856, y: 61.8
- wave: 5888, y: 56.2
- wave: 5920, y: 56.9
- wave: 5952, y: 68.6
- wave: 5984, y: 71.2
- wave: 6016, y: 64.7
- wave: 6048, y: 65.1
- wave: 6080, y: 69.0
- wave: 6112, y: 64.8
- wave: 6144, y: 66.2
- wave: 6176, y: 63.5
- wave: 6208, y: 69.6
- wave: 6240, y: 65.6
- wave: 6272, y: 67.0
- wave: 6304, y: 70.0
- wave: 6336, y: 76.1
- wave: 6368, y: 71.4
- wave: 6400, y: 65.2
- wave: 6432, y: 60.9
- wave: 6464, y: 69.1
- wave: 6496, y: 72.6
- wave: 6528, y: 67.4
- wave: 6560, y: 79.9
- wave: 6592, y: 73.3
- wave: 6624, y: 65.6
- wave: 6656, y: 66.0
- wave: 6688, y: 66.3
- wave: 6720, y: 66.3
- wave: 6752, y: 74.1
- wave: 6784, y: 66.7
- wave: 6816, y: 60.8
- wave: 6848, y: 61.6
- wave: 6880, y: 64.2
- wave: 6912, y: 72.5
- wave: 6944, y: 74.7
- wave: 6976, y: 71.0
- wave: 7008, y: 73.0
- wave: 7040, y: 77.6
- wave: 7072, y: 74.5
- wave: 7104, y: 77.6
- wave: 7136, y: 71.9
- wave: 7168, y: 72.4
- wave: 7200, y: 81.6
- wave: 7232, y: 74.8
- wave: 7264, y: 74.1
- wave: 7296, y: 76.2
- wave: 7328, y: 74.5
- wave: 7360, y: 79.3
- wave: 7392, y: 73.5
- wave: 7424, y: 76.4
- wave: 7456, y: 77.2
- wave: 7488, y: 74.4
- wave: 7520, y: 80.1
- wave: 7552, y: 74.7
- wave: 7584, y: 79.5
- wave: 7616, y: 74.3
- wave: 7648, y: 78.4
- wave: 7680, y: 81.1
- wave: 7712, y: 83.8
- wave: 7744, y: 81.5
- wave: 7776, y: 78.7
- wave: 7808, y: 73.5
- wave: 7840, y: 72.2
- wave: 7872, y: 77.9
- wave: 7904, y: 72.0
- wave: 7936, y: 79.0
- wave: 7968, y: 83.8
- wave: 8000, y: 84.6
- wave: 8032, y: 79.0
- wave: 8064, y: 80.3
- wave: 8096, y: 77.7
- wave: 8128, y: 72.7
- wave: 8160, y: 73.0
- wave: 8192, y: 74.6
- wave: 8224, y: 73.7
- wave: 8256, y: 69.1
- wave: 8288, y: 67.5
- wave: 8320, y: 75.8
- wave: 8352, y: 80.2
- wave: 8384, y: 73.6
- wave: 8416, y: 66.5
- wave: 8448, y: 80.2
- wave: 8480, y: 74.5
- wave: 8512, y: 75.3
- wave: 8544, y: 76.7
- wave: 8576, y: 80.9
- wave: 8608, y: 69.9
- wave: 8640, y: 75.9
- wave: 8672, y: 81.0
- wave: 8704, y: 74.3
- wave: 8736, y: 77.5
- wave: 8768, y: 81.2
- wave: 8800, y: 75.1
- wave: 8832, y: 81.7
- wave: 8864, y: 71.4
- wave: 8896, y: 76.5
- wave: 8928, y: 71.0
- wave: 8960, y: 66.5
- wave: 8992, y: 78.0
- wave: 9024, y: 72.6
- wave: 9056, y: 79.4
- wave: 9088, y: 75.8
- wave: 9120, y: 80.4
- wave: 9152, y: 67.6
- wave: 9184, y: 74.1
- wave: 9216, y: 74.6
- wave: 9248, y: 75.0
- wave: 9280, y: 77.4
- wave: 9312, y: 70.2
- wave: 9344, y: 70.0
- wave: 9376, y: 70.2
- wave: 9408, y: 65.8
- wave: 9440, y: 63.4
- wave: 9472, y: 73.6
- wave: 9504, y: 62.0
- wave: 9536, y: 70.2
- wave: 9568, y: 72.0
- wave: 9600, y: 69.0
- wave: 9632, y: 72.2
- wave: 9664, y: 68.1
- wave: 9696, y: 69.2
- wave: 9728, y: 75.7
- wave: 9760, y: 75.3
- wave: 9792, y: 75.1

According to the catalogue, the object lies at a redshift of 0.32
